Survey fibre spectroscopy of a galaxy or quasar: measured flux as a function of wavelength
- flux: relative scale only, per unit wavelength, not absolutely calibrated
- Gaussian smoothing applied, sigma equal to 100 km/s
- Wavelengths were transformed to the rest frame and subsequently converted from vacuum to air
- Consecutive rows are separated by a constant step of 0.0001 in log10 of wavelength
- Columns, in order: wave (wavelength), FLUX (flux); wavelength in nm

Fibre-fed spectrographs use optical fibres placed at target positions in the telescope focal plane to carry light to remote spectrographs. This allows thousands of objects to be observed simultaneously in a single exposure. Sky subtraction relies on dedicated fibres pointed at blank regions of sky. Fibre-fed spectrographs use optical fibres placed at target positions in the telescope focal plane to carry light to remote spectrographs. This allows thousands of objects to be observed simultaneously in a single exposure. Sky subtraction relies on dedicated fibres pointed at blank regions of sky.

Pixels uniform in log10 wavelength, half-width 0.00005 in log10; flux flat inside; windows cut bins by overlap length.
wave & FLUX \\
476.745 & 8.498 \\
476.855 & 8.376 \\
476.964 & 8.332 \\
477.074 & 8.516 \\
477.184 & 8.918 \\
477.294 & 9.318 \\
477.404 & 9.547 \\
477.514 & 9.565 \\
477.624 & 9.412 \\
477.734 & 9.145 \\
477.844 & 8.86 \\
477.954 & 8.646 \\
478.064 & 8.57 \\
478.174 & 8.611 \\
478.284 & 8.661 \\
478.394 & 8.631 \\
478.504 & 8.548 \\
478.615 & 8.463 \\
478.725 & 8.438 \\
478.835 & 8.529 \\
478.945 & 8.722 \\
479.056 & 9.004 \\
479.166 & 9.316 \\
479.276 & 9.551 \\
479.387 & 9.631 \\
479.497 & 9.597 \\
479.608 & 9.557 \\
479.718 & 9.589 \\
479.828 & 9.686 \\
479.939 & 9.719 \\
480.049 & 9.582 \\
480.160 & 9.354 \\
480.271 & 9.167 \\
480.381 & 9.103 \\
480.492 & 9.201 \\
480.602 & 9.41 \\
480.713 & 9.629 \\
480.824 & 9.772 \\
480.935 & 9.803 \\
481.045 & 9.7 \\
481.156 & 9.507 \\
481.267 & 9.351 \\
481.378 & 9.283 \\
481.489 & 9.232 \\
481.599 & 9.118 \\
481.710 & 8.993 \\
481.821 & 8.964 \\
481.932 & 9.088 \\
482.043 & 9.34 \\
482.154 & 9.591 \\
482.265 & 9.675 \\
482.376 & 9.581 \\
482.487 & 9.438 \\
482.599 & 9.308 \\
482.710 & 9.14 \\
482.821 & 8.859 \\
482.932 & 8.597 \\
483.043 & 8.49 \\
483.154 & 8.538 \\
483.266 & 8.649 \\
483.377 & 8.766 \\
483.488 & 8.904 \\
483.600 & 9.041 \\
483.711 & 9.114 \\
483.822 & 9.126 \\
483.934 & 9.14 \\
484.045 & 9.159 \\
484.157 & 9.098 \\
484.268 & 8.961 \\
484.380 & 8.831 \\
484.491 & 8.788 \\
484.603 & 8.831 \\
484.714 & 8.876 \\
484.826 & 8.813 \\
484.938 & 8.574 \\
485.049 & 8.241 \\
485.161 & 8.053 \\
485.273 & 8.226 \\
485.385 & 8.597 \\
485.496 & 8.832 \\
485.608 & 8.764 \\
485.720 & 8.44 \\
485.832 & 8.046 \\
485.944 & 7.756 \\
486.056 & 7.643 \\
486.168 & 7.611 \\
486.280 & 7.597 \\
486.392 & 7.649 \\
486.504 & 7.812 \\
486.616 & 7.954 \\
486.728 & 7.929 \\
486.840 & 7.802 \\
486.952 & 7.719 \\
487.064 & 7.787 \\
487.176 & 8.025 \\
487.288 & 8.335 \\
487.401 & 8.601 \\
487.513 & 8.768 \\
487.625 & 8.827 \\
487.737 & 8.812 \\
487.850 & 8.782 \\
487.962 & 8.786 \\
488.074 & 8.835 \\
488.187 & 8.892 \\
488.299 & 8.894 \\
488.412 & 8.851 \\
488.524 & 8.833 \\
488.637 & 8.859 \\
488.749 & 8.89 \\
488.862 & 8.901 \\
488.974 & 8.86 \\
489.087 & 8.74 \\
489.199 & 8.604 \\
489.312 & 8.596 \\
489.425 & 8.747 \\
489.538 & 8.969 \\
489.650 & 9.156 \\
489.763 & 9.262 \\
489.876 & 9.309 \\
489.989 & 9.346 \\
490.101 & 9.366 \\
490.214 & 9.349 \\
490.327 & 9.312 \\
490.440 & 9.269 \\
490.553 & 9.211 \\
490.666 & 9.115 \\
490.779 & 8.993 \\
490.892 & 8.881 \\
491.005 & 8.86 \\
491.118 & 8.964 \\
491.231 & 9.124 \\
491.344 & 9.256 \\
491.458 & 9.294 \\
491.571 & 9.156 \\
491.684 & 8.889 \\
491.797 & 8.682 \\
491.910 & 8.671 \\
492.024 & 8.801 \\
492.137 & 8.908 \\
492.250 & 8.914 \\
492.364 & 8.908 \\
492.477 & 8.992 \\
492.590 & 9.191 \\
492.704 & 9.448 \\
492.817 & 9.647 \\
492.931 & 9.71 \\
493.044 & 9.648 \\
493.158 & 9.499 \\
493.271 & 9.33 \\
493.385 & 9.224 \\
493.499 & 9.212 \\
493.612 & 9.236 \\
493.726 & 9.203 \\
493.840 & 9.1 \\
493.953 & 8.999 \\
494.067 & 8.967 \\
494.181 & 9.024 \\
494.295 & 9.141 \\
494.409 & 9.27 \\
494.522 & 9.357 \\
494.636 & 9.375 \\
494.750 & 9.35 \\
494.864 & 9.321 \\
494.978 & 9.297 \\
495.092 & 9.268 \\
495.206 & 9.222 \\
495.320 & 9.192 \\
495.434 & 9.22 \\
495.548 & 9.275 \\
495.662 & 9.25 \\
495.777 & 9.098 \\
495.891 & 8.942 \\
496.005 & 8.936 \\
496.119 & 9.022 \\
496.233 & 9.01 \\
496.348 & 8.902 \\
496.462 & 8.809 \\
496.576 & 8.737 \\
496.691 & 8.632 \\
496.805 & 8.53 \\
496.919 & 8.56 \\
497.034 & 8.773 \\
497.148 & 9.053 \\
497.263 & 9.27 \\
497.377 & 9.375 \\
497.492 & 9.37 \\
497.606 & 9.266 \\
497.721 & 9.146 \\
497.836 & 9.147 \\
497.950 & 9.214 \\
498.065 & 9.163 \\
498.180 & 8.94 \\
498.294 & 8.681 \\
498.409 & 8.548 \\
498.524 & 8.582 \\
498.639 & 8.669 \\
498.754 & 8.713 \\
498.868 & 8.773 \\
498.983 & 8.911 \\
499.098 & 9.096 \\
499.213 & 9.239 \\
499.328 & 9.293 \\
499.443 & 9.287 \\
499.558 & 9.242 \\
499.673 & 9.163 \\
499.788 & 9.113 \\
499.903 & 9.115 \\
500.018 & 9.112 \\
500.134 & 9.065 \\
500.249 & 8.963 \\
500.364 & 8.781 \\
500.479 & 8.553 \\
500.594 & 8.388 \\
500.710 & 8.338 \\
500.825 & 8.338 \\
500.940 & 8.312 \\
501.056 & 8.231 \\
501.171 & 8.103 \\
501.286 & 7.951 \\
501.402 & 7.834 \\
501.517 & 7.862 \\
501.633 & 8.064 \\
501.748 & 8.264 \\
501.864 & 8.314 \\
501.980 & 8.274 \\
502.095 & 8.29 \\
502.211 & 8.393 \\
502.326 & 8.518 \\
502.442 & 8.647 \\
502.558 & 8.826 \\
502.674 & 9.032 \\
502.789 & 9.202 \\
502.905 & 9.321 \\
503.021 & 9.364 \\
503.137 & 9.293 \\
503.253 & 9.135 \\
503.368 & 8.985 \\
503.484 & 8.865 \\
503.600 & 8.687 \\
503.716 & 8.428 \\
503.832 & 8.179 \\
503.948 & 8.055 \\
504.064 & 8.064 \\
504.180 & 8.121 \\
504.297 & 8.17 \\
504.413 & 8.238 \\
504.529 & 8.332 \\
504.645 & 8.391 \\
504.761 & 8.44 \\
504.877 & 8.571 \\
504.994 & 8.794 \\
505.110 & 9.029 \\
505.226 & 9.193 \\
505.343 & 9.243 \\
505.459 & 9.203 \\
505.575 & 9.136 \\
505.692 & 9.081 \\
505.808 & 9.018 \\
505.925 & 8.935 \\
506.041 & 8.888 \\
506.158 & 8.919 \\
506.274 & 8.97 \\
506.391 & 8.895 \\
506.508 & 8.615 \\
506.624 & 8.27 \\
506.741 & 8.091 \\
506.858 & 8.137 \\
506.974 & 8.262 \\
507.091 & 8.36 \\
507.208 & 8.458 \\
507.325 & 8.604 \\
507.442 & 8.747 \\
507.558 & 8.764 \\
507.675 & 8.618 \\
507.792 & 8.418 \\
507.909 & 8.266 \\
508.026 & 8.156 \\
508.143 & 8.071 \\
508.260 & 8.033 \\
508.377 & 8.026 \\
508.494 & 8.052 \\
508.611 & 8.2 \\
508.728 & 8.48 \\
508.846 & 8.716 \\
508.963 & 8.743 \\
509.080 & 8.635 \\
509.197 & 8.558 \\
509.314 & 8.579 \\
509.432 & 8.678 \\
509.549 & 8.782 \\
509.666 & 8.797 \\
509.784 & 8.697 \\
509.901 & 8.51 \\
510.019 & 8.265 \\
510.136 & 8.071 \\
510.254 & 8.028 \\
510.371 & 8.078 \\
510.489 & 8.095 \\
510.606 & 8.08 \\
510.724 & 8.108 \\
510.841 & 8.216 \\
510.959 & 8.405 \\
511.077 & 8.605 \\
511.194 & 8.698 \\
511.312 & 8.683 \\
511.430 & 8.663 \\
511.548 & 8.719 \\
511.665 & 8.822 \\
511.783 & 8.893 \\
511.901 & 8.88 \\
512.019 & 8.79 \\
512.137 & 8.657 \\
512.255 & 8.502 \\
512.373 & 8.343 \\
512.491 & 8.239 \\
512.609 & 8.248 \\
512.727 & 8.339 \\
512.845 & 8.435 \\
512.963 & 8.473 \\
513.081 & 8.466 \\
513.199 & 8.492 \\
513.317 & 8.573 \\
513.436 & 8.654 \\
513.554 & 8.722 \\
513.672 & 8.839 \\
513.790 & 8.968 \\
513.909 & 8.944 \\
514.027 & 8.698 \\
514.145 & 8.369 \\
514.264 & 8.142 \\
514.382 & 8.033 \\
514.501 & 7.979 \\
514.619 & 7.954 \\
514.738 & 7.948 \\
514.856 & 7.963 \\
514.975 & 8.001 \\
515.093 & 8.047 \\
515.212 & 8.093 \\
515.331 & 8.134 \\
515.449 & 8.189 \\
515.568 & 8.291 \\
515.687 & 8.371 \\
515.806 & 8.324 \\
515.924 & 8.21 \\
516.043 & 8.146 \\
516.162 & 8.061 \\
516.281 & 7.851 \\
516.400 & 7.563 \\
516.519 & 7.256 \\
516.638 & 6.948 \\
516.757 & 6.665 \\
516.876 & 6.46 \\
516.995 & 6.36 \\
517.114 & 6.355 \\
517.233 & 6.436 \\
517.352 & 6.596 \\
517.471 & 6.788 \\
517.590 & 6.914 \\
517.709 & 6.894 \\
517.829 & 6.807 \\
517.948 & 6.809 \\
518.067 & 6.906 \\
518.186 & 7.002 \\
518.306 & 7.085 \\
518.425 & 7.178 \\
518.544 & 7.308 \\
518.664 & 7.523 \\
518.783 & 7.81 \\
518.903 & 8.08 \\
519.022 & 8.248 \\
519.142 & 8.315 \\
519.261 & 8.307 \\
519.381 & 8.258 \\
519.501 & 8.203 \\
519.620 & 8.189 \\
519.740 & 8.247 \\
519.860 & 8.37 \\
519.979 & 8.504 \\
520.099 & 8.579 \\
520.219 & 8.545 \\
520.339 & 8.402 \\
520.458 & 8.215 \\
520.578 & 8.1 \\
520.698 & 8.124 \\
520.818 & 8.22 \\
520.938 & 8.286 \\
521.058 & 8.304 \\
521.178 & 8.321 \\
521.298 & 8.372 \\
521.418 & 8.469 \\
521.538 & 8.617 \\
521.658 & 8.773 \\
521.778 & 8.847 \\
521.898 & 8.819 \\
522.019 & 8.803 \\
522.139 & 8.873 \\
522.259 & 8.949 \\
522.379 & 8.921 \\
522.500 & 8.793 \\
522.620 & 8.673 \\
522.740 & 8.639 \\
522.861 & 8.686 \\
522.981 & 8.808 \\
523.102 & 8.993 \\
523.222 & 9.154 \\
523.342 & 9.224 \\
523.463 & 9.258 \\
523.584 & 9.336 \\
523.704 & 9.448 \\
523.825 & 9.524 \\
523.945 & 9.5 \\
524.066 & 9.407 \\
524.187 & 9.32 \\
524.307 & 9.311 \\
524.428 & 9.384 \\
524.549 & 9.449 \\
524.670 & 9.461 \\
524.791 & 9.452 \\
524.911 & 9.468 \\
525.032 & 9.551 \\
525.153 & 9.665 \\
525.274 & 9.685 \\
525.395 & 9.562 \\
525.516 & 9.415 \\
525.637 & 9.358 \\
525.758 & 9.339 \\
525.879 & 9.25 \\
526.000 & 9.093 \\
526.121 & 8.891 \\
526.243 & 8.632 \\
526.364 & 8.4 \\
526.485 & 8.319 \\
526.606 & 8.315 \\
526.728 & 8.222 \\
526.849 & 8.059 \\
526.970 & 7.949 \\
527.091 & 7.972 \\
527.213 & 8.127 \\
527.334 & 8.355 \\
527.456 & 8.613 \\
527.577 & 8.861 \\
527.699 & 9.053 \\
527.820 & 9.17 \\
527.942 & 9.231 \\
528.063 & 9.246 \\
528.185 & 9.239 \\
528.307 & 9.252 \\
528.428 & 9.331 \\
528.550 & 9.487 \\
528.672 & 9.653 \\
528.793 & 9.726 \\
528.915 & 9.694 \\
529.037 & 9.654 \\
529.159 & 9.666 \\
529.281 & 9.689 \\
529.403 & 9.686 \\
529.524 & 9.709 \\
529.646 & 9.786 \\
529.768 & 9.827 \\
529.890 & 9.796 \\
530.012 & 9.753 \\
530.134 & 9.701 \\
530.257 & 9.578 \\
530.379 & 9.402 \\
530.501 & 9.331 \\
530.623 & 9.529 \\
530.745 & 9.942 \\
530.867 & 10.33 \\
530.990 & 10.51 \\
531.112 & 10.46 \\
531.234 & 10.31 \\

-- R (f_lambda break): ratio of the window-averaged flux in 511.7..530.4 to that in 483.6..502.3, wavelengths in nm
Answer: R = 0.97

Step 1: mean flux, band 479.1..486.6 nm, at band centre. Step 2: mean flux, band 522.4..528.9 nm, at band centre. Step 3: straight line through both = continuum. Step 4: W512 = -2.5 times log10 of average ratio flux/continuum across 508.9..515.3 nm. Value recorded 0.073 mag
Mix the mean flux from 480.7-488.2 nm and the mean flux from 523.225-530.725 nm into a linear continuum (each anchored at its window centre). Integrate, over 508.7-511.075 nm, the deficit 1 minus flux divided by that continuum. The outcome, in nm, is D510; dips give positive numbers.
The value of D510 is 0.16 nm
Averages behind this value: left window 8.74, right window 9.24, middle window 8.43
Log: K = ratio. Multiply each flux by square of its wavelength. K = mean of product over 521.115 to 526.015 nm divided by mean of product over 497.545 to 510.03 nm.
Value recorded 1.14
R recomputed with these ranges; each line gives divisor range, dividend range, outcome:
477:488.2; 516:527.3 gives 0.94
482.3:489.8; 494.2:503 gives 1.03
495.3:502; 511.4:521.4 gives 0.91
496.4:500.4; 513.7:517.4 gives 0.87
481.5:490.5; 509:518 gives 0.93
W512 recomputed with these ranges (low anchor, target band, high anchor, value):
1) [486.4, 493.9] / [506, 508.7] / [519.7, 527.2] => 0.06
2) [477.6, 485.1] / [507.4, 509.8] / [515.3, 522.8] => -0.03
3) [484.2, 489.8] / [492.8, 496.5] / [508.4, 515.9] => -0.09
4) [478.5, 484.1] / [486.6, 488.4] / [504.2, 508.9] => 0.07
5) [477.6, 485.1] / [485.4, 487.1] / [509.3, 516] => 0.13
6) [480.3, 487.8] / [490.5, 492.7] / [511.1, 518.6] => -0.05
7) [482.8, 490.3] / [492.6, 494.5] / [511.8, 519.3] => -0.10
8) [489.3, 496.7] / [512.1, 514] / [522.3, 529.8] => 0.07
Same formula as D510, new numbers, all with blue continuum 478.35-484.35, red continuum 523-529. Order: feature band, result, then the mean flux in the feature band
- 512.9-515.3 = 0.20 nm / 8.36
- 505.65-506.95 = 0.06 nm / 8.7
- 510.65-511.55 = 0.06 nm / 8.49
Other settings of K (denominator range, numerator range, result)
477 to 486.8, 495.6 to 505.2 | 1.06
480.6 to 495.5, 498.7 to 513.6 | 1.03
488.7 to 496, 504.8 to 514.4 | 1.00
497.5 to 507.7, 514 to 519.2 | 0.92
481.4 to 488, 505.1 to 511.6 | 1.09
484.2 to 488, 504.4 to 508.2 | 1.13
